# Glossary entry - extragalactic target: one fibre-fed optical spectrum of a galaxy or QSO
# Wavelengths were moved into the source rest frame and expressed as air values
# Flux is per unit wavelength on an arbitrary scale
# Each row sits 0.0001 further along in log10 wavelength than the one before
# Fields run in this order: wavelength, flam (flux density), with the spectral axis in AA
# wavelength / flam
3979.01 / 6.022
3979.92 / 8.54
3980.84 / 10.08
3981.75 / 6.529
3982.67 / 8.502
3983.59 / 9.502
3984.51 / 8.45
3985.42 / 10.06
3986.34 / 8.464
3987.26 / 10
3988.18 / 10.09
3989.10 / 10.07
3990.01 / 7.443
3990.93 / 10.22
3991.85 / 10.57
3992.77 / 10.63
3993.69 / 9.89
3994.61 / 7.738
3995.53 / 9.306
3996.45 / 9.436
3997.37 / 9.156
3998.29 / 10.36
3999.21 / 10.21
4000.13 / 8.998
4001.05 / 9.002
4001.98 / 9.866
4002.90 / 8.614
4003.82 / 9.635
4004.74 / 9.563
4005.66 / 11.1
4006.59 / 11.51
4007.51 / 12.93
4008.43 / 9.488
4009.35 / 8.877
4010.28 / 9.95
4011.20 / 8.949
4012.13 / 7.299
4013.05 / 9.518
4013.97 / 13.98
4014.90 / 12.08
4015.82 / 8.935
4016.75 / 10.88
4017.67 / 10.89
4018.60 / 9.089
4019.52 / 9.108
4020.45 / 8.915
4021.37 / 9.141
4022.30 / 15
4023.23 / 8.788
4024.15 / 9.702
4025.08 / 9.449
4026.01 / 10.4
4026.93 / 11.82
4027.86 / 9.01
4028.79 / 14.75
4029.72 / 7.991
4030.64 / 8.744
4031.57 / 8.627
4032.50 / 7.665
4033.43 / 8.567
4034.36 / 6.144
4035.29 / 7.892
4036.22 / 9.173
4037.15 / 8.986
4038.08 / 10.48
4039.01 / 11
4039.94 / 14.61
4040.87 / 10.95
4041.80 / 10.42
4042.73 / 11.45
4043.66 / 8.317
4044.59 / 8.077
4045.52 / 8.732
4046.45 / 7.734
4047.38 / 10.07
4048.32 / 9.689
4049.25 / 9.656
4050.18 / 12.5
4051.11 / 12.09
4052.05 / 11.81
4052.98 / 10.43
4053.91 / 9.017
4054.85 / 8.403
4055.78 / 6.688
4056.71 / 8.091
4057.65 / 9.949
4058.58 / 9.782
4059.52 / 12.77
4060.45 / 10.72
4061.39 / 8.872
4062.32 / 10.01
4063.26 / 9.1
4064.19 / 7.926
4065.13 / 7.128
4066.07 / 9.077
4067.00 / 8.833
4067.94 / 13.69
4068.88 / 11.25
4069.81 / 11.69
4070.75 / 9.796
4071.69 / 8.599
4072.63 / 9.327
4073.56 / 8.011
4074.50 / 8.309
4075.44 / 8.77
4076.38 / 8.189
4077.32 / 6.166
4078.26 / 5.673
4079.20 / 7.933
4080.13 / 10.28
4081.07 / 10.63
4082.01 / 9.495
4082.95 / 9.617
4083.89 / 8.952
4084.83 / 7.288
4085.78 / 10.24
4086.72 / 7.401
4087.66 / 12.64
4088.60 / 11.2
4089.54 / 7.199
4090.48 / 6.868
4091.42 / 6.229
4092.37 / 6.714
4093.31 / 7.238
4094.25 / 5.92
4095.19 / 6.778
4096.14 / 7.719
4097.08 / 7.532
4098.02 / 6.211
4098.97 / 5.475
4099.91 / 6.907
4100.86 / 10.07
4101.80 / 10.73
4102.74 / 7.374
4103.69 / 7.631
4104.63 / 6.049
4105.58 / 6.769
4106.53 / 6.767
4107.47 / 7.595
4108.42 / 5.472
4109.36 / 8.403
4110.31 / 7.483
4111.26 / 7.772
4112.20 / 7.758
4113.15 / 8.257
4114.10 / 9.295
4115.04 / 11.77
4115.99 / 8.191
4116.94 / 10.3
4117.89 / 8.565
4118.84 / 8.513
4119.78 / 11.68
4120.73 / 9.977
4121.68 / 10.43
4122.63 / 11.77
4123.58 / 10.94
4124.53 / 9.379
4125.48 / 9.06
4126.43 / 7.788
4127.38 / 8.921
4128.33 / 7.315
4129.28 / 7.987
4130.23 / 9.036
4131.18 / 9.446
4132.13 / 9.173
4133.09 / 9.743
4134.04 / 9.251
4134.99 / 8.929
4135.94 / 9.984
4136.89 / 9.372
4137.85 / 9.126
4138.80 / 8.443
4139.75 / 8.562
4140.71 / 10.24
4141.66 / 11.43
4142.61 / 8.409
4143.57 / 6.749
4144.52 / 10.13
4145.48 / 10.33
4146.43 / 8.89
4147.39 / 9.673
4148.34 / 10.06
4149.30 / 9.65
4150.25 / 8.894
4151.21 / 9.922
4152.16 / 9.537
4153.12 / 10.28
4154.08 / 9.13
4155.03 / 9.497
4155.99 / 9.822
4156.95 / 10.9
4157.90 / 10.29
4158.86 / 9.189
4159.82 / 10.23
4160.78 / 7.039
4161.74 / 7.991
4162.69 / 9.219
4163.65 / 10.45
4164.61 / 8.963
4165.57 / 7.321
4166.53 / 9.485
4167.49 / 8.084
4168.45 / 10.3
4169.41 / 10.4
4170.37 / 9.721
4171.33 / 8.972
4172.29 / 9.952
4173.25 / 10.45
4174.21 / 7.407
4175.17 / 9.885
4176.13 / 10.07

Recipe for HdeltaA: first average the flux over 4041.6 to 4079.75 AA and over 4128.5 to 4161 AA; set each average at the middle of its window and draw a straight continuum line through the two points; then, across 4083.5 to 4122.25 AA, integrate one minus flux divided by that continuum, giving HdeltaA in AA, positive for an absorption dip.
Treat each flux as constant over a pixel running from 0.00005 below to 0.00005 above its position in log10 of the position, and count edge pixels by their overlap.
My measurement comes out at 4.9 AA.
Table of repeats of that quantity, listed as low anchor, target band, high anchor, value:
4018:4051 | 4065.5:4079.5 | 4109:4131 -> 0.8 AA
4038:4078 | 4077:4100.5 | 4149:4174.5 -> 4.0 AA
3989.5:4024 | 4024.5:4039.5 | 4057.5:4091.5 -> 0.4 AA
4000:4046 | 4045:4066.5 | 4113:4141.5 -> 0.4 AA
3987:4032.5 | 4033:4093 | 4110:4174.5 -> 2.3 AA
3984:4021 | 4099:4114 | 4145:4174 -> 3.0 AA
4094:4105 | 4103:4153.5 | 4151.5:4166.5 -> -3.9 AA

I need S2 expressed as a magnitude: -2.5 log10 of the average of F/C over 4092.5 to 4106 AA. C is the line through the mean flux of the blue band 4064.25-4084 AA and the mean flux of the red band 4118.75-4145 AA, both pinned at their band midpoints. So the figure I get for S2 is 0.252 mag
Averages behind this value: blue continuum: 9.09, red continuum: 9.36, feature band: 7.3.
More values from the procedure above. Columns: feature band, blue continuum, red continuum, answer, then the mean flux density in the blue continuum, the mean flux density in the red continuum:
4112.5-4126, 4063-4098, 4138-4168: -0.10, 8.6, 9.32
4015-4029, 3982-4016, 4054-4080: -0.09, 9.73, 9.08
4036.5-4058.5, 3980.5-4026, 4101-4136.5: -0.06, 9.76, 8.81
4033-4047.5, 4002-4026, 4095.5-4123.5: 0.01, 10.1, 8.39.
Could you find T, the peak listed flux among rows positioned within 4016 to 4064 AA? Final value 15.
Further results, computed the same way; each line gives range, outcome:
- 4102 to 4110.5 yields 8.403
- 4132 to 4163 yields 11.43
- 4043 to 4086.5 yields 13.69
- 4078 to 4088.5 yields 12.64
